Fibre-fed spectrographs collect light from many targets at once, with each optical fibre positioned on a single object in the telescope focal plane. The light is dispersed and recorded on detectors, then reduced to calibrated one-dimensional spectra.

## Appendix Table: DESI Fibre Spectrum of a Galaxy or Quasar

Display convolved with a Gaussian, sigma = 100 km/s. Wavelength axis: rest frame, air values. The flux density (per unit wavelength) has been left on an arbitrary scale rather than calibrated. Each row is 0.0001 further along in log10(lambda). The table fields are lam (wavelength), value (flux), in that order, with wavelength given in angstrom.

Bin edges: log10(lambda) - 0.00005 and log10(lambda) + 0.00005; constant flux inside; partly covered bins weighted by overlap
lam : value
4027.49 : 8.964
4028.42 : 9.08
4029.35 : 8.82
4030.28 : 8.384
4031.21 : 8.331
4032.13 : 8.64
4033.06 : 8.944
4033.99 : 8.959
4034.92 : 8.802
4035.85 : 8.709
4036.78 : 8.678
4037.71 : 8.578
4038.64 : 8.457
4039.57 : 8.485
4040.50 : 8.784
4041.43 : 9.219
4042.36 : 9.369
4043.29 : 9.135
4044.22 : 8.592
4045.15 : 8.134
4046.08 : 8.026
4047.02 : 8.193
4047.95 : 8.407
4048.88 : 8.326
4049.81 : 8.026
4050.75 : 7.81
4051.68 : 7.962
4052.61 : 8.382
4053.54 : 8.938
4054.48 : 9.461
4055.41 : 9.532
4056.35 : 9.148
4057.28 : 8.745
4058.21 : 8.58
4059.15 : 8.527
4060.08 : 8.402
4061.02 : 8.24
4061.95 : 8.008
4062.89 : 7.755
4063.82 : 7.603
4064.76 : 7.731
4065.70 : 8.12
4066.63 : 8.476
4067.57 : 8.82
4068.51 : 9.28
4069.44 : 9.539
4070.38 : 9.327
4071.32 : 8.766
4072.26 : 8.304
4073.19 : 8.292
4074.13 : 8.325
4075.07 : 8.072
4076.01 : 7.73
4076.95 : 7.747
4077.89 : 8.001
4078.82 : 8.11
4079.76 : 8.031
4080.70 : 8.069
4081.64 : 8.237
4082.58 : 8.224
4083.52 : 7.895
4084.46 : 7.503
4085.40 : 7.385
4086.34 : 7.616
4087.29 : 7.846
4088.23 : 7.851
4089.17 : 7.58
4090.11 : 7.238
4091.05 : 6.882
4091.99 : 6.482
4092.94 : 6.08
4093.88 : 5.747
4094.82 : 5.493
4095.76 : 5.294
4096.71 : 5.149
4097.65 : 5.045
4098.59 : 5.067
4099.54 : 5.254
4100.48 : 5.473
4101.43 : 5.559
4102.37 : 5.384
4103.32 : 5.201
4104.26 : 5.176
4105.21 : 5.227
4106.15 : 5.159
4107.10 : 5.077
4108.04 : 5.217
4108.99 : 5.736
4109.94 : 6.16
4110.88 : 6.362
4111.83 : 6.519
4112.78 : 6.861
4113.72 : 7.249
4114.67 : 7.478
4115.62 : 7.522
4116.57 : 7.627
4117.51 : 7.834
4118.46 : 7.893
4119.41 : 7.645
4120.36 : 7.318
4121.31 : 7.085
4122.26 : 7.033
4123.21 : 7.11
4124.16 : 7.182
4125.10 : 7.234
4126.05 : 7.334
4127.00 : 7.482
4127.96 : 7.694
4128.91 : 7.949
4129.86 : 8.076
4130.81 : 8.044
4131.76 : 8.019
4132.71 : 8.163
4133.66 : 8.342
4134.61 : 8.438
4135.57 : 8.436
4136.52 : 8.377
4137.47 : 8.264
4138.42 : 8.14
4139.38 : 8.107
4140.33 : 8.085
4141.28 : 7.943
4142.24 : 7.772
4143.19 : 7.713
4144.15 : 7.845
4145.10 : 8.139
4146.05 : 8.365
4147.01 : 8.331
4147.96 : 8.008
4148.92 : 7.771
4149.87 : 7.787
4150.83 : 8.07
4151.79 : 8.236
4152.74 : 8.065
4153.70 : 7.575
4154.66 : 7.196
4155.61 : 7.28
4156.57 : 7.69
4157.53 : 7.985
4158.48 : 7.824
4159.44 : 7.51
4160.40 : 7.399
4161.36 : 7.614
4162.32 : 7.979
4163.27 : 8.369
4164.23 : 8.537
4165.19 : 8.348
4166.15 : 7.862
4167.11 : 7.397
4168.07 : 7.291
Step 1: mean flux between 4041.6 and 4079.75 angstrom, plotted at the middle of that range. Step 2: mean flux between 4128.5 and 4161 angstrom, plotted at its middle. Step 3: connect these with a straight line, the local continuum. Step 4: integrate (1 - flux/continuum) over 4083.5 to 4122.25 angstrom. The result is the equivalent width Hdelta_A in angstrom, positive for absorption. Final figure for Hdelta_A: 8.37 angstrom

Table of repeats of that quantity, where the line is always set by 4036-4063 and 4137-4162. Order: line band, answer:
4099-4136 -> 5.5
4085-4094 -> 1.3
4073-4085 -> 0.5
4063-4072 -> -0.2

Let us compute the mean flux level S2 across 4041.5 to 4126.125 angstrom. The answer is 7.46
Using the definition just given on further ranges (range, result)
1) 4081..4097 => 7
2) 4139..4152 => 8.01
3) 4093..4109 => 5.32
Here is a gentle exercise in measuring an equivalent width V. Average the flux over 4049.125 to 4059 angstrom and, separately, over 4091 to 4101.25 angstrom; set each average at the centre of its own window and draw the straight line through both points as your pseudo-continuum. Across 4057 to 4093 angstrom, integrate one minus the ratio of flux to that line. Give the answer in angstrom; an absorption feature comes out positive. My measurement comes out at -4.96 angstrom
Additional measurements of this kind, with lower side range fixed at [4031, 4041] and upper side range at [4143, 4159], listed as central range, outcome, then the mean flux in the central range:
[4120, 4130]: 0.8 angstrom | 7.39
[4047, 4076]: 0.1 angstrom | 8.48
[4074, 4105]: 5.7 angstrom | 6.78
